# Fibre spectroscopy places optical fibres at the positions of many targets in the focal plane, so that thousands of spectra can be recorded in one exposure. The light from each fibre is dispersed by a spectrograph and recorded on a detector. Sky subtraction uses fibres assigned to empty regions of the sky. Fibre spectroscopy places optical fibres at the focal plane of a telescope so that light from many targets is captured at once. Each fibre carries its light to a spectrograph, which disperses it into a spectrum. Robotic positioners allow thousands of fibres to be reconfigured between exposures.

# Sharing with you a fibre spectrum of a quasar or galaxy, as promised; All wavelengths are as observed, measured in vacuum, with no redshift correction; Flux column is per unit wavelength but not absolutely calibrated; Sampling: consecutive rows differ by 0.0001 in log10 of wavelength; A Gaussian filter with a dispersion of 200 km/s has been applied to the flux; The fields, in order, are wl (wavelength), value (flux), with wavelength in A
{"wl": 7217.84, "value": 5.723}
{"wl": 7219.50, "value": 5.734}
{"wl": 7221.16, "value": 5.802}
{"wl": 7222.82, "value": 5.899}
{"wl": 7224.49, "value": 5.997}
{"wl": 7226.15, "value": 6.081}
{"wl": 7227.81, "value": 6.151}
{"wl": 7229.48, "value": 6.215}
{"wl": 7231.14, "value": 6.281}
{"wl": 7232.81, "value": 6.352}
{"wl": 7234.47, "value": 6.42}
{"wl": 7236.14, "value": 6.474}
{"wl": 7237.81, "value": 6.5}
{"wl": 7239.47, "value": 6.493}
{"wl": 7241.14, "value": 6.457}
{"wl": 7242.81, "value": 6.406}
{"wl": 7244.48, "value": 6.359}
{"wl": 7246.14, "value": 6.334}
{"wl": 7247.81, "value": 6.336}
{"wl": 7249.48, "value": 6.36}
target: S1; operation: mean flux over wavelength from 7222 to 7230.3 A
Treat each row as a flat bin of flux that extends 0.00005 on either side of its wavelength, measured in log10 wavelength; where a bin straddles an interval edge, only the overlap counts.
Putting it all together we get 6.07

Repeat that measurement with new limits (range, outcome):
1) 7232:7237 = 6.41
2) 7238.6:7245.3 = 6.43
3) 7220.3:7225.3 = 5.9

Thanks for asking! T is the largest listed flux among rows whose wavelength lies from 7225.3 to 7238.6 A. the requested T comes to 6.5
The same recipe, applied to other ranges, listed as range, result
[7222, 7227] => 6.081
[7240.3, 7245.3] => 6.457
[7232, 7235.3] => 6.42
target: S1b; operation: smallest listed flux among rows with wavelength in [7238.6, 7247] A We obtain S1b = 6.334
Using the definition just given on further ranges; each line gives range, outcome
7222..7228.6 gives 5.899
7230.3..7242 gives 6.281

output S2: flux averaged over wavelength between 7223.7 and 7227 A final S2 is 6.05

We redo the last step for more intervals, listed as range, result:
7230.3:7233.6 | 6.32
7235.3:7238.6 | 6.47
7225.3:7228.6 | 6.13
